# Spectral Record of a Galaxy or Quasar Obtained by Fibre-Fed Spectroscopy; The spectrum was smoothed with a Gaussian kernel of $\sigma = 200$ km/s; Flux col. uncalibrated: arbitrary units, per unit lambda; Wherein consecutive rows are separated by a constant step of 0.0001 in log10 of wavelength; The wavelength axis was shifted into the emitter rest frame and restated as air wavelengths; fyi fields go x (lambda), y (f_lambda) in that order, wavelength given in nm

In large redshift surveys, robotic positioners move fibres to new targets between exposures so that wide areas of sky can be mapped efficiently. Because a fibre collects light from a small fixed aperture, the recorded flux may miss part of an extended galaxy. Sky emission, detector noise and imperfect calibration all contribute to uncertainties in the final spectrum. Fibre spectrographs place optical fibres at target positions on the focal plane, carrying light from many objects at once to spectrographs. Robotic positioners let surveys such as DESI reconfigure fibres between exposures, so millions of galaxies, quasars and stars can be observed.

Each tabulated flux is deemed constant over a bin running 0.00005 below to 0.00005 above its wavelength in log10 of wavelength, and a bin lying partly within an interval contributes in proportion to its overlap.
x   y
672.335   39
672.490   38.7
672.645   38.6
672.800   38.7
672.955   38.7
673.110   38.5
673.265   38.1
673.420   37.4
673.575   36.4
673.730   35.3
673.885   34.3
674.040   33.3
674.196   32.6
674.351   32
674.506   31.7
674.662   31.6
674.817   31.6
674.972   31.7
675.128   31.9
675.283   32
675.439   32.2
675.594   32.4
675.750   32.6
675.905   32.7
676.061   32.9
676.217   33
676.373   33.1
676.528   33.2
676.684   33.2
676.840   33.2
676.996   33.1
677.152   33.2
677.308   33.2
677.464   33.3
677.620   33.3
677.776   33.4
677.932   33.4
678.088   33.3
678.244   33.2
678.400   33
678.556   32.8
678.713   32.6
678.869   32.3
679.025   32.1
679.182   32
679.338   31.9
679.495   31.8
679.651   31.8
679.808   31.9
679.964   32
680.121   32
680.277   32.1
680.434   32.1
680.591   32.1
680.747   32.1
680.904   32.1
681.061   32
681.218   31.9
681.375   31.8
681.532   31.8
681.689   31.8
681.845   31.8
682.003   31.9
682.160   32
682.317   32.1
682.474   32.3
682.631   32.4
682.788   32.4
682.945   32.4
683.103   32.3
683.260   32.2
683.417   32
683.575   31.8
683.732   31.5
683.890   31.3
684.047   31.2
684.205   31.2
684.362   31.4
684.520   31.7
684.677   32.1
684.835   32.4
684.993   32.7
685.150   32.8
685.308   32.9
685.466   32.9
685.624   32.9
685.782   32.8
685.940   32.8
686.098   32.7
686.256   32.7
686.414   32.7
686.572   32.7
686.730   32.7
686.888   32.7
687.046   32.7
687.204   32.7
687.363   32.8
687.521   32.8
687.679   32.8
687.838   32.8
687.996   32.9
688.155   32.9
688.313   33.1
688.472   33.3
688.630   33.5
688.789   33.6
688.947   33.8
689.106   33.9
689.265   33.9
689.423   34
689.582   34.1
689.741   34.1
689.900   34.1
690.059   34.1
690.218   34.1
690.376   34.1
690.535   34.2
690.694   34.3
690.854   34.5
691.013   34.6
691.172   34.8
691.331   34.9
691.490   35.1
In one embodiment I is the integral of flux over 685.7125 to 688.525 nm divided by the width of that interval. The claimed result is 32.8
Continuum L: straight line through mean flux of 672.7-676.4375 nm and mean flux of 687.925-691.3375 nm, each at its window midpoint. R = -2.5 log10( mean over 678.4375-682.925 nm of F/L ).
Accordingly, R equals 0.06 mag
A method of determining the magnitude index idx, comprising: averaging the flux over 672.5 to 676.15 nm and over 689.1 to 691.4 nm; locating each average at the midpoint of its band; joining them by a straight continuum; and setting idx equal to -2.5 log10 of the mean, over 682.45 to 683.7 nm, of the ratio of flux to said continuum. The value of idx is 0.07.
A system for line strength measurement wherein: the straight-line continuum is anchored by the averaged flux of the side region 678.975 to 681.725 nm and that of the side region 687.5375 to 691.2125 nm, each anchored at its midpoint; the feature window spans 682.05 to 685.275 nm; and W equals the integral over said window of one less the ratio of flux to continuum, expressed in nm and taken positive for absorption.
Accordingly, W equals 0.059 nm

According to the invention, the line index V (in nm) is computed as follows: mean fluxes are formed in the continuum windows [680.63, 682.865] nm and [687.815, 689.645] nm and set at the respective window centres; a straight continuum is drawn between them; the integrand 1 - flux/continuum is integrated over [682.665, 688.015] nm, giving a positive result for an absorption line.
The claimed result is 0.066 nm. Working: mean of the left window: 32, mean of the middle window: 32.4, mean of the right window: 33.5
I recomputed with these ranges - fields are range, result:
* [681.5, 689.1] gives 32.5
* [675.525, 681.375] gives 32.6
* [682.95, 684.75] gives 31.7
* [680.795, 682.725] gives 32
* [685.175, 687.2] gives 32.8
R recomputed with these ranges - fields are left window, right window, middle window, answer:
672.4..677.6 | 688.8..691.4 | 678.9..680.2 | 0.07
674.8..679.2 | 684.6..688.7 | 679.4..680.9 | 0.03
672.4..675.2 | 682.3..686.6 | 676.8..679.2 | 0.03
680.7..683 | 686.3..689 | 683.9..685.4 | 0.02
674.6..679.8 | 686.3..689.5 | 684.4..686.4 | 0.01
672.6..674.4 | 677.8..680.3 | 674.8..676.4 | 0.08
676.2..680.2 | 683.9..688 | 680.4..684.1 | 0.02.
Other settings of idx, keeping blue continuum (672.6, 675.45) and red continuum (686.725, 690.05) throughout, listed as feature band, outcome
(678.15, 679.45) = 0.055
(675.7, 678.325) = 0.037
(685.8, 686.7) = 0.026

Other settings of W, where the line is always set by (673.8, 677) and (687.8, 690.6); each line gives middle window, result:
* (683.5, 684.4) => 0.05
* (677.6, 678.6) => -0.01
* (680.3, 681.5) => 0.04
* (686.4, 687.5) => 0.03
